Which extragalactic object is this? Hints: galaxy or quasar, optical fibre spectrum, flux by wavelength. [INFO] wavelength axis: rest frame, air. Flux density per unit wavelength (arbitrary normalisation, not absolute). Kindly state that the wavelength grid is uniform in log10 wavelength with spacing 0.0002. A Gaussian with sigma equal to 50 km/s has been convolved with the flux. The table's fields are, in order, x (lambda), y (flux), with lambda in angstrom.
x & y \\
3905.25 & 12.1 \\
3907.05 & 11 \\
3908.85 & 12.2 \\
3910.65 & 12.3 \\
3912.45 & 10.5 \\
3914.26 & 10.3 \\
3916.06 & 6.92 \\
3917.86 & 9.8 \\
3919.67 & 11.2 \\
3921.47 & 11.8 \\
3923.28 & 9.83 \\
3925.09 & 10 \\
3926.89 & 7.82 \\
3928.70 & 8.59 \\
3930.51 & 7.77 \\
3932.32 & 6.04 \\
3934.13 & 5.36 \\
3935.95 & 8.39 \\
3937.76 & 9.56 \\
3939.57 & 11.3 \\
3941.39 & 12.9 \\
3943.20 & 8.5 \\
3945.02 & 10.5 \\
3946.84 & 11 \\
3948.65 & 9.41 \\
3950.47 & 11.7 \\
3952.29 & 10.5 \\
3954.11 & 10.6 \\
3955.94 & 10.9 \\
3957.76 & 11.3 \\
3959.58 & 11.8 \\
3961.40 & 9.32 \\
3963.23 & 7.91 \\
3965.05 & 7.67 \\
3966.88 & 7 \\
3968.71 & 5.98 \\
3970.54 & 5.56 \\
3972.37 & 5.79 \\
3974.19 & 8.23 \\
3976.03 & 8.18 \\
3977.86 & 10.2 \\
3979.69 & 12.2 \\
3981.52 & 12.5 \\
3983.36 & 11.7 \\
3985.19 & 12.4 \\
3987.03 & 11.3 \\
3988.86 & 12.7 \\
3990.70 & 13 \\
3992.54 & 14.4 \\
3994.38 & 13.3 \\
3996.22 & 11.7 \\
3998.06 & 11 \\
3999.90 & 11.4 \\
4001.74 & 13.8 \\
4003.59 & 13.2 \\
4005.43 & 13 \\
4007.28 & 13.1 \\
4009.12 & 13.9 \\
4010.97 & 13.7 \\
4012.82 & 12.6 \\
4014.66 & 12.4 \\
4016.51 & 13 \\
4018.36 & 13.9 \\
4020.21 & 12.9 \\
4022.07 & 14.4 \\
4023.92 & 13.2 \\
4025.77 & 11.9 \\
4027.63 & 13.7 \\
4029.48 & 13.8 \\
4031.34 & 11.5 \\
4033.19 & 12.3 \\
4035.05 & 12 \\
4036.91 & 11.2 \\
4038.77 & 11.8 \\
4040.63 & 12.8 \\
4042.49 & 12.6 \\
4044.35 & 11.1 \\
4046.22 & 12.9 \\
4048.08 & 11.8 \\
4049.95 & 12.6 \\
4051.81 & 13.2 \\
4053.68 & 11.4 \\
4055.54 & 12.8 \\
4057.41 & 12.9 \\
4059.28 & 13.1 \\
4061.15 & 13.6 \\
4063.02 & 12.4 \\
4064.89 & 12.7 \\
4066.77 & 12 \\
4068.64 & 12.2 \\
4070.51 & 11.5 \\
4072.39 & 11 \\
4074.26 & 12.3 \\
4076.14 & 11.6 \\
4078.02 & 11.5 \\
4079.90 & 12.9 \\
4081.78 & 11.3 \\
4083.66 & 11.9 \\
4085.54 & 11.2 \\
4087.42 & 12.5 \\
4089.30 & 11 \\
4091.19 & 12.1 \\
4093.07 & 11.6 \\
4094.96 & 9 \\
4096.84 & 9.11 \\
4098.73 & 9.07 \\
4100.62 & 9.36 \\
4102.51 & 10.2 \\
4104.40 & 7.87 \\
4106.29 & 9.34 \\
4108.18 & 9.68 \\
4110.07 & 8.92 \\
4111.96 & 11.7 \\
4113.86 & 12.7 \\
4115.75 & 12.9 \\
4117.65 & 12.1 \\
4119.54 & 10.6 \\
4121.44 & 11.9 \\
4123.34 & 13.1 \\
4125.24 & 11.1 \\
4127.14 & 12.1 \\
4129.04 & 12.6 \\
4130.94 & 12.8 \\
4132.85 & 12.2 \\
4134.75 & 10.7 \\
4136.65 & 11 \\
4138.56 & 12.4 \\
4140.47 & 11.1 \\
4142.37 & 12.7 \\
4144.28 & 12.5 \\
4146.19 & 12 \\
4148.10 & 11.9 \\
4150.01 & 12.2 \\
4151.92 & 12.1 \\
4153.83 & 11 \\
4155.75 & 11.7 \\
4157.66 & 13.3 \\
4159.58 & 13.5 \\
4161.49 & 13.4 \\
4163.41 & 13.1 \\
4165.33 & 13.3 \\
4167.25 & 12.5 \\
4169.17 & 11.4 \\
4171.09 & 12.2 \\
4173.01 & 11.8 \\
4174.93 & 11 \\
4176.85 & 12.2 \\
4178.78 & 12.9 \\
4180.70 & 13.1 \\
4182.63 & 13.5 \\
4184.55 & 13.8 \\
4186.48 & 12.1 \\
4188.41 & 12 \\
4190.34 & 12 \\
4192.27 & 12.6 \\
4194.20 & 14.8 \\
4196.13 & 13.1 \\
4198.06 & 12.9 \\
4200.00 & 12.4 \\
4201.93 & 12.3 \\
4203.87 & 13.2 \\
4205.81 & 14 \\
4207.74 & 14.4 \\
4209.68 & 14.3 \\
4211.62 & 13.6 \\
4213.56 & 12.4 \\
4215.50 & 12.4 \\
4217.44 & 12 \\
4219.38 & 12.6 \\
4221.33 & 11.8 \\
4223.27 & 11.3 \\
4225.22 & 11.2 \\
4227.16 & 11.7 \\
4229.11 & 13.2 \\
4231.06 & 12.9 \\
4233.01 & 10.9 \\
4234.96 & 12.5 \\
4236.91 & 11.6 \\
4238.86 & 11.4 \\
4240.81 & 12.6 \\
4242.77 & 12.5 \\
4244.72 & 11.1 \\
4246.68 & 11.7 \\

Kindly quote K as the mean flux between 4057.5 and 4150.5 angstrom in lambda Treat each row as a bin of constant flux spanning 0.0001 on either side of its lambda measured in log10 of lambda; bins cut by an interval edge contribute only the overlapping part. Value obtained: 11.5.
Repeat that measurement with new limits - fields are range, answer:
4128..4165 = 12.2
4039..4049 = 12.2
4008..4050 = 12.7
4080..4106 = 10.5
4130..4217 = 12.6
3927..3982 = 9.18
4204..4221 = 13.2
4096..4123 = 10.5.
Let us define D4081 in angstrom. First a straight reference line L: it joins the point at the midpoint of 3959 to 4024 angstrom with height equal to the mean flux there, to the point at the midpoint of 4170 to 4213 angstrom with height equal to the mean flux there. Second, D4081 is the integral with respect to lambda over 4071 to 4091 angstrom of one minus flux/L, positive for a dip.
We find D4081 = 0.51 angstrom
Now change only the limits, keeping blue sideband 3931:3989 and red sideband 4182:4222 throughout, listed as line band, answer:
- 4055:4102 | -1.6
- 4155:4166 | -0.6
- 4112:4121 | -0.2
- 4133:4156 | 0.7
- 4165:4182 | 0.4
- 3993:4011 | -4.7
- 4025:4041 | -2.6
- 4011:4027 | -4.1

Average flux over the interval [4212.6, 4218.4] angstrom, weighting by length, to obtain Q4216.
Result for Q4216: 12.3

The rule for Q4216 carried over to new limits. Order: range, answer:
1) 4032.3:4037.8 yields 11.8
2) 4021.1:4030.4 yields 13.4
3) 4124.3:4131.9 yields 12.1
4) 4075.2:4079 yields 11.5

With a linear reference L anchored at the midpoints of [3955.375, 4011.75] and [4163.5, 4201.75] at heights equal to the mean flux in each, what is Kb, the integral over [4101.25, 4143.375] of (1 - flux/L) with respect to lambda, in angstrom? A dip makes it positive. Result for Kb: 2.7 angstrom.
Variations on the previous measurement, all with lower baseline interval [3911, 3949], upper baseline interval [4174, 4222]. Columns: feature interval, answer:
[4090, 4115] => 3.4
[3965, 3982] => 3.0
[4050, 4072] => -2.7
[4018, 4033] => -3.4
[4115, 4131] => -0.2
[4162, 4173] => 0.0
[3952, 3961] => -1.1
